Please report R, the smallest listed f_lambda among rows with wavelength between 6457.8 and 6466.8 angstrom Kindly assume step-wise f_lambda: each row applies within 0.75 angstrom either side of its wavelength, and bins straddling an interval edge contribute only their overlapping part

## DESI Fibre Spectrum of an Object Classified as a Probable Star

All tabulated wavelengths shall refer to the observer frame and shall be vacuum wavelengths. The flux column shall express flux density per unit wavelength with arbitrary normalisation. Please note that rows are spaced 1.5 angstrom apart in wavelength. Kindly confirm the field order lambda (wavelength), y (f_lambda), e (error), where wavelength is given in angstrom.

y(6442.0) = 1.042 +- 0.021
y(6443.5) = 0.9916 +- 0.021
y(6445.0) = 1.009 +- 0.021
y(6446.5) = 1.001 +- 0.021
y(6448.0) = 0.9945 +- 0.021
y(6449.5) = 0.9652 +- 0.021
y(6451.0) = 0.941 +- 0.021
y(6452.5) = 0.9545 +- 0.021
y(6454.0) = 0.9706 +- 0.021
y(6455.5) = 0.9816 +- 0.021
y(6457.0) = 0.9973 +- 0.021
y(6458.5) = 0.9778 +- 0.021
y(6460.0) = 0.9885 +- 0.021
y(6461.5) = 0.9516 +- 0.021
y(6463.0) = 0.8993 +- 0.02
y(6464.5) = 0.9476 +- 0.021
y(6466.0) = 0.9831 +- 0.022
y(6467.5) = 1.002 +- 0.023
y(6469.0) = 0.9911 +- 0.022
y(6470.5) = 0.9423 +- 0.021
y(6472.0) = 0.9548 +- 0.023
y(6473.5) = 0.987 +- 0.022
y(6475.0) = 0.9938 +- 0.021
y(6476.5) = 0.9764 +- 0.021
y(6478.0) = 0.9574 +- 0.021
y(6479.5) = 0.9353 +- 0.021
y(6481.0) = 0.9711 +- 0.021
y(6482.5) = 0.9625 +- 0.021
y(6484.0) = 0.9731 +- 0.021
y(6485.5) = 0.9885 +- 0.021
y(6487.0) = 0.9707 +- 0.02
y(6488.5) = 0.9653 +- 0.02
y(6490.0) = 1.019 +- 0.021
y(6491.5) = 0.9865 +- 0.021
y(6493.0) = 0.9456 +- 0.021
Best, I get 0.8993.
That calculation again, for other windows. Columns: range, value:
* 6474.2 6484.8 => 0.9353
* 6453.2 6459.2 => 0.9706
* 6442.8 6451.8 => 0.941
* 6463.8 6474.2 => 0.9423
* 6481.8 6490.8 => 0.9625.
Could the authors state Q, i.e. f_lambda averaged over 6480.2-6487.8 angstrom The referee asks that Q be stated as 0.973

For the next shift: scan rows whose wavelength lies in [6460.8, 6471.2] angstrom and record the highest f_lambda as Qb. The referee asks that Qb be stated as 1.002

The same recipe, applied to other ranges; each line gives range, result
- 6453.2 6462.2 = 0.9973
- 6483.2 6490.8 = 1.019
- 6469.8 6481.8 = 0.9938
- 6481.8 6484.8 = 0.9731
